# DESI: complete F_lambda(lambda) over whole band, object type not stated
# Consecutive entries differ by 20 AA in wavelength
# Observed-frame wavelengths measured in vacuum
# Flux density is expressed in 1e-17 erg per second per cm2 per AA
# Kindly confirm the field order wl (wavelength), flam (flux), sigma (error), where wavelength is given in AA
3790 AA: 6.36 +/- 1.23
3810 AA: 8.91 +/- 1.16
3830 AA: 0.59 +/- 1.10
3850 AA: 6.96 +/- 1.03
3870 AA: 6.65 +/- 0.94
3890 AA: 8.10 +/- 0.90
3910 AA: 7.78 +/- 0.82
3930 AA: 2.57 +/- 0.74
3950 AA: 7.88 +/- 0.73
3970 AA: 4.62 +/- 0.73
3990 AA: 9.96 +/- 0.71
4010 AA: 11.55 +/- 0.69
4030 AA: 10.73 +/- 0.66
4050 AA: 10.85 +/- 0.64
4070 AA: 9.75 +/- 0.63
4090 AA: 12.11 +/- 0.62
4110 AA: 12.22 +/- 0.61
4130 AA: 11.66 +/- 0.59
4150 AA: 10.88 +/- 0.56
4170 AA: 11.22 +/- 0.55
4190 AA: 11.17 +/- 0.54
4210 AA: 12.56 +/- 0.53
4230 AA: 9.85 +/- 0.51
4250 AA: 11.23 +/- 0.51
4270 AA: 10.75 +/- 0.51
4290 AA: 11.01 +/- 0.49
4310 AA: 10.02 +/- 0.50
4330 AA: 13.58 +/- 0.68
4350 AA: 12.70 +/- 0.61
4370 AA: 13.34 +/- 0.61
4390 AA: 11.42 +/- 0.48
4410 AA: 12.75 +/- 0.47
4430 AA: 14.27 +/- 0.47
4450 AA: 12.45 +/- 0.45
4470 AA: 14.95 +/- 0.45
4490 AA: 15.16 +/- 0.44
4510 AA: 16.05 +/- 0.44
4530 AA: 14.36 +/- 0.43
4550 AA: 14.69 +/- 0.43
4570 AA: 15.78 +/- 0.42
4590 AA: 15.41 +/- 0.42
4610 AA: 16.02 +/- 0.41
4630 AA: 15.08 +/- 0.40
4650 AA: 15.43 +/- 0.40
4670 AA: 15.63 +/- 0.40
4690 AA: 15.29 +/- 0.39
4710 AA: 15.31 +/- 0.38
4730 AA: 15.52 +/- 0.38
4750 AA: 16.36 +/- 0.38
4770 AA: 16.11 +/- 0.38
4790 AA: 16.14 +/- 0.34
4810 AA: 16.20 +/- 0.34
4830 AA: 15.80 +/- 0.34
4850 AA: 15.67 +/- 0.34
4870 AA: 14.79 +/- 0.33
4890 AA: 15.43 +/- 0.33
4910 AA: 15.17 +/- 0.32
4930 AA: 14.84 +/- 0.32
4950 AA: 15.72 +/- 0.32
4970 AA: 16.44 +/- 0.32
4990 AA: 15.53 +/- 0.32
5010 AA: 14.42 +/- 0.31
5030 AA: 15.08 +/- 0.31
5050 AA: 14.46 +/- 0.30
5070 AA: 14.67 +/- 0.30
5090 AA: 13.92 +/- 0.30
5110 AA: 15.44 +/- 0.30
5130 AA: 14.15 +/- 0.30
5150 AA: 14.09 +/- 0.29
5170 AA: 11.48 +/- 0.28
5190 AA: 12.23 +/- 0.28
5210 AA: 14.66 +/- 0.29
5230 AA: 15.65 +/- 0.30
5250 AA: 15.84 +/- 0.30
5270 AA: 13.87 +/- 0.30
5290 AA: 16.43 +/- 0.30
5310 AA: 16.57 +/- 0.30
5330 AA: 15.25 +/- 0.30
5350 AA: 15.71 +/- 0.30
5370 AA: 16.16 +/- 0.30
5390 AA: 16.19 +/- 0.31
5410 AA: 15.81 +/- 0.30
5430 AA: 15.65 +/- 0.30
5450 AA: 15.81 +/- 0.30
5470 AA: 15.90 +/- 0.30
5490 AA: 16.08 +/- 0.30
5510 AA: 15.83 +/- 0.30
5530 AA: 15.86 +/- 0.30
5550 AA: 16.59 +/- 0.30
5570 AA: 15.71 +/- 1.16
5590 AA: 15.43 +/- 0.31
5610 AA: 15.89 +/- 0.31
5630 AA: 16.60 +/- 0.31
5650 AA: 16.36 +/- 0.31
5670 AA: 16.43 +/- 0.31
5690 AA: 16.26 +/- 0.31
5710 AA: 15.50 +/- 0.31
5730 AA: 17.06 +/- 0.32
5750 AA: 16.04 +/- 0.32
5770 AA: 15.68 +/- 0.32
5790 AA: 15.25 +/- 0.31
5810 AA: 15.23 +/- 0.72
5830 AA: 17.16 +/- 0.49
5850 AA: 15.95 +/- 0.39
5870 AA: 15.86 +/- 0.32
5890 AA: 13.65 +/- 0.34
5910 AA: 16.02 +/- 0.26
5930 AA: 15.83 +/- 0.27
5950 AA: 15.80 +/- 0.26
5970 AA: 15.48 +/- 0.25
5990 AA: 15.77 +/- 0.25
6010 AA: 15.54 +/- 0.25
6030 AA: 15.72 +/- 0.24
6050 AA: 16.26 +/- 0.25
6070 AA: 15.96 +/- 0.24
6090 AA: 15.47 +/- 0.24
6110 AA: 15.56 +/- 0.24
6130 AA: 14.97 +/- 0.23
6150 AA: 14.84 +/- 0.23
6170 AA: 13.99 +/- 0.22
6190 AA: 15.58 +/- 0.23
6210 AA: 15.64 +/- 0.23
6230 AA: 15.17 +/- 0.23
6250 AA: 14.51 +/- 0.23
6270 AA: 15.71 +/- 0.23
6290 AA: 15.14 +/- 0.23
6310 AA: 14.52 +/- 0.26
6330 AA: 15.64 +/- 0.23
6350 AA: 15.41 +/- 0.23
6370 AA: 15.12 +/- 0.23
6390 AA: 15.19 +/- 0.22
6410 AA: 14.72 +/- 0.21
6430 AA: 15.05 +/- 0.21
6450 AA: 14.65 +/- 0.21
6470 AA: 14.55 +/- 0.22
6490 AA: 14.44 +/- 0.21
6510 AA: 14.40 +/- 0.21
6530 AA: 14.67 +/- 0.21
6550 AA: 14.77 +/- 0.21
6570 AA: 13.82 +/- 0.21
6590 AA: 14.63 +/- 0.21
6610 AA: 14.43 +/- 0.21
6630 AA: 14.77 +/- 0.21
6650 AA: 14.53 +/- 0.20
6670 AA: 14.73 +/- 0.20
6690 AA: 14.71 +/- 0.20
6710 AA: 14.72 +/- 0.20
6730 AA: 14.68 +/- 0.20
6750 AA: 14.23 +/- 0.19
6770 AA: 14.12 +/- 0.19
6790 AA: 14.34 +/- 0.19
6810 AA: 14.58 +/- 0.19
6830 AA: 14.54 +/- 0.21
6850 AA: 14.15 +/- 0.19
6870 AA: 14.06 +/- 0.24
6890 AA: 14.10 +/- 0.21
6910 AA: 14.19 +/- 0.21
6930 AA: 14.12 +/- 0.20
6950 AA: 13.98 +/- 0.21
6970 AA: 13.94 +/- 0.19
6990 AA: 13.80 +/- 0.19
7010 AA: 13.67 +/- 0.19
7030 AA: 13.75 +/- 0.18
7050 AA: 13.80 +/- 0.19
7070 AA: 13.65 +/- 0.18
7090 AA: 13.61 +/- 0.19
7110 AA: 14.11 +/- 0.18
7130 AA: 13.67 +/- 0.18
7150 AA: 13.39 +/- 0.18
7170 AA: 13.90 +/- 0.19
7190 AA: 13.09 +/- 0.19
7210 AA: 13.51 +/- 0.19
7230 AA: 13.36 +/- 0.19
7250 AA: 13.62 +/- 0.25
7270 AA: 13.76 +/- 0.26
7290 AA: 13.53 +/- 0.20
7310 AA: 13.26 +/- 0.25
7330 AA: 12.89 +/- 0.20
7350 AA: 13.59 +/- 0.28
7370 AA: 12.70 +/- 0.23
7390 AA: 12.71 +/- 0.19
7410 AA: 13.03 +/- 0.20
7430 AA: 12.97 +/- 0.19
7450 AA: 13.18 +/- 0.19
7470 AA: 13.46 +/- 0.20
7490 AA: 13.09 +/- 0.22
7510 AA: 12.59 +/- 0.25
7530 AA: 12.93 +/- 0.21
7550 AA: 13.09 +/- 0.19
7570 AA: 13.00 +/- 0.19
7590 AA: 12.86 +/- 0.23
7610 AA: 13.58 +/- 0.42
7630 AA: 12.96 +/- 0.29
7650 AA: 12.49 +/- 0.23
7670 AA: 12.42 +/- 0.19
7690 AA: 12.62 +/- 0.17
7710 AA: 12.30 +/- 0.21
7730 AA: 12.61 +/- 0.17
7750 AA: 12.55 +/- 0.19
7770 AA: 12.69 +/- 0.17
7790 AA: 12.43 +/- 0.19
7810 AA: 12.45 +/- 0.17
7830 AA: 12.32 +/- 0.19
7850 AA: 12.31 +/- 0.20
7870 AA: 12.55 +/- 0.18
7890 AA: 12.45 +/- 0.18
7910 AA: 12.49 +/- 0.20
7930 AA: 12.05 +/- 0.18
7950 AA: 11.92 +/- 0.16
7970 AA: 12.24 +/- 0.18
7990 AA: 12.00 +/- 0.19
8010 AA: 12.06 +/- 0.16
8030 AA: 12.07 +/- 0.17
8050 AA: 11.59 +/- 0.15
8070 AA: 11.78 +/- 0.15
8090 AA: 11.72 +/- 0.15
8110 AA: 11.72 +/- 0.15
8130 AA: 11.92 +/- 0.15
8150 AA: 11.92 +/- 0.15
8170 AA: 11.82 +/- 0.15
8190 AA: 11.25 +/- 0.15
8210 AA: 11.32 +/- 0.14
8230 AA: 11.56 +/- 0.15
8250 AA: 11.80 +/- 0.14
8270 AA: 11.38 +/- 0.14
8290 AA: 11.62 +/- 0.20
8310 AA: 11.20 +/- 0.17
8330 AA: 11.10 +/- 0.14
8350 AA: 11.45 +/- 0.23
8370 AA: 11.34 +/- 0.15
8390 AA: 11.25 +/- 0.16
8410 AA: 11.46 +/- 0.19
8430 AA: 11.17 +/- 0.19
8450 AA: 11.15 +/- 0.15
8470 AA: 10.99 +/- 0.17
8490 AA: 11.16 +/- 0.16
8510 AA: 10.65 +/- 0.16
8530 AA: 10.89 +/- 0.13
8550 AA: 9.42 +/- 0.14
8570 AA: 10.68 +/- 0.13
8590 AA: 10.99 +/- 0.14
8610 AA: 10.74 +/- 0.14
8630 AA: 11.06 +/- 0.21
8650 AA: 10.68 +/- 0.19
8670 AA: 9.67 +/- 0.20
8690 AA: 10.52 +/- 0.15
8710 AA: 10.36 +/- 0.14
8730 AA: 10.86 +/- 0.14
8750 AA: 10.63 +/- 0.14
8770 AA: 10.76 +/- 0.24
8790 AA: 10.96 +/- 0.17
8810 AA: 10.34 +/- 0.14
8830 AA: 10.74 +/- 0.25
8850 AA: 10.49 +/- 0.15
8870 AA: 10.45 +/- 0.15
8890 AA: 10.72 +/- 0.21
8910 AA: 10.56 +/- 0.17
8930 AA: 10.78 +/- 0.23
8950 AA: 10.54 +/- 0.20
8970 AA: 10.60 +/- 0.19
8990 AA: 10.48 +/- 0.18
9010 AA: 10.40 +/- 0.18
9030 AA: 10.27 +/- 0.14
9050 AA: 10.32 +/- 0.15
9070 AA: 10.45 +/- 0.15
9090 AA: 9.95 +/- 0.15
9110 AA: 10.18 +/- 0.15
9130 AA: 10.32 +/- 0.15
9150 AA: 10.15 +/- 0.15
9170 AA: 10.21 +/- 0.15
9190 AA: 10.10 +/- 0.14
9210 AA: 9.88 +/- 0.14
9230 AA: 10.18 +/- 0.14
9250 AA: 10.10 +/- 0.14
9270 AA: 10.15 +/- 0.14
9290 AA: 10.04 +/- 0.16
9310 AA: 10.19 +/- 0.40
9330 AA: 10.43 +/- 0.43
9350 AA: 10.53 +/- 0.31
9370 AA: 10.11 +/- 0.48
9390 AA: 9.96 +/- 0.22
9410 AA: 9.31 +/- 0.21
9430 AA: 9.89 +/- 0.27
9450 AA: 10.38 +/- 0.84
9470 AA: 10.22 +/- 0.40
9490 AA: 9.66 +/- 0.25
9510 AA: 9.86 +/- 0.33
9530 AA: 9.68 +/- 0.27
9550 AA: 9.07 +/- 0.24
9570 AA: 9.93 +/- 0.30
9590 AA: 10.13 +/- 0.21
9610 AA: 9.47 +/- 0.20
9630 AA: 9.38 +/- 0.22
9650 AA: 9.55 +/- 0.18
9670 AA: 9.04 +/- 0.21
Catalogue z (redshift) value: 0.000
